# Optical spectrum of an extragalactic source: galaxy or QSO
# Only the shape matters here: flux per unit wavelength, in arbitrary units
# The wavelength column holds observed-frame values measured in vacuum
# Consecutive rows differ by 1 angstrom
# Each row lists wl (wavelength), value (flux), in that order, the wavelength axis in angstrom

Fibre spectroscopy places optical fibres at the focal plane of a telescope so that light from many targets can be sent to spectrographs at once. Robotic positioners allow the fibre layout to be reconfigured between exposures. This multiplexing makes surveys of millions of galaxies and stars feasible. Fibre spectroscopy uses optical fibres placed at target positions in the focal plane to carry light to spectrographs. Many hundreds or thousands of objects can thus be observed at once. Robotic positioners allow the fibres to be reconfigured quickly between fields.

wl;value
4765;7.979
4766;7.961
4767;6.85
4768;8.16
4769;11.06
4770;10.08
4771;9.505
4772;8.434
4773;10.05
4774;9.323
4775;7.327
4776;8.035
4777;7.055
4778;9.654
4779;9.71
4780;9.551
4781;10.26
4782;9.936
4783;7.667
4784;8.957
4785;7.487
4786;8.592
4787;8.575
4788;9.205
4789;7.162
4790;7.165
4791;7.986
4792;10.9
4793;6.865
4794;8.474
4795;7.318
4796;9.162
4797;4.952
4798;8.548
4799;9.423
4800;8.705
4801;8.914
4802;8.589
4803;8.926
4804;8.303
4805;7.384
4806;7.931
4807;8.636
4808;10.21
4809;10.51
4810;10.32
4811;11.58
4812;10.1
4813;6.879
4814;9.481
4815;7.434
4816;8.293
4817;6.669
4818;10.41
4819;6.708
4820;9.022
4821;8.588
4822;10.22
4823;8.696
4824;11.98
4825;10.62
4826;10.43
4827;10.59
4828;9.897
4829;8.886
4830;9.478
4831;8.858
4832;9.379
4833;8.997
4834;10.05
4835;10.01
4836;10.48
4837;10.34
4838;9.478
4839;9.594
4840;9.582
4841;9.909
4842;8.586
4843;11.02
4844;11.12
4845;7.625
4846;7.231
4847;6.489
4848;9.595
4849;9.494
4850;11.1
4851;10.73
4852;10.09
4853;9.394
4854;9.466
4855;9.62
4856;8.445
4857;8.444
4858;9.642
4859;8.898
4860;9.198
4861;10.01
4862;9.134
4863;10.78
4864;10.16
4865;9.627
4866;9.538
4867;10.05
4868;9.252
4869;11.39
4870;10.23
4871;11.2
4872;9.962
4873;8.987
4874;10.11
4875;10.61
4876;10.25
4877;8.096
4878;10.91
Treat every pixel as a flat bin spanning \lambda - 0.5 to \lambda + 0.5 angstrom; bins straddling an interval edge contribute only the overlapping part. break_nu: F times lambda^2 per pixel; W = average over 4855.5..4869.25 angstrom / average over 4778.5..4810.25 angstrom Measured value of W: 1.1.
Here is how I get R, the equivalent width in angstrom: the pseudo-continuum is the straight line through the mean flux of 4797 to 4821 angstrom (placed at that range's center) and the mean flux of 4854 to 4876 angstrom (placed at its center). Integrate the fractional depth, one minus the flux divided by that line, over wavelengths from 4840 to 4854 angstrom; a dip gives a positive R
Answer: 0.0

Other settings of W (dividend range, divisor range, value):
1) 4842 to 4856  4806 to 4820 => 1.06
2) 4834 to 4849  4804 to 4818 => 1.07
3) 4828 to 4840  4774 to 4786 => 1.13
